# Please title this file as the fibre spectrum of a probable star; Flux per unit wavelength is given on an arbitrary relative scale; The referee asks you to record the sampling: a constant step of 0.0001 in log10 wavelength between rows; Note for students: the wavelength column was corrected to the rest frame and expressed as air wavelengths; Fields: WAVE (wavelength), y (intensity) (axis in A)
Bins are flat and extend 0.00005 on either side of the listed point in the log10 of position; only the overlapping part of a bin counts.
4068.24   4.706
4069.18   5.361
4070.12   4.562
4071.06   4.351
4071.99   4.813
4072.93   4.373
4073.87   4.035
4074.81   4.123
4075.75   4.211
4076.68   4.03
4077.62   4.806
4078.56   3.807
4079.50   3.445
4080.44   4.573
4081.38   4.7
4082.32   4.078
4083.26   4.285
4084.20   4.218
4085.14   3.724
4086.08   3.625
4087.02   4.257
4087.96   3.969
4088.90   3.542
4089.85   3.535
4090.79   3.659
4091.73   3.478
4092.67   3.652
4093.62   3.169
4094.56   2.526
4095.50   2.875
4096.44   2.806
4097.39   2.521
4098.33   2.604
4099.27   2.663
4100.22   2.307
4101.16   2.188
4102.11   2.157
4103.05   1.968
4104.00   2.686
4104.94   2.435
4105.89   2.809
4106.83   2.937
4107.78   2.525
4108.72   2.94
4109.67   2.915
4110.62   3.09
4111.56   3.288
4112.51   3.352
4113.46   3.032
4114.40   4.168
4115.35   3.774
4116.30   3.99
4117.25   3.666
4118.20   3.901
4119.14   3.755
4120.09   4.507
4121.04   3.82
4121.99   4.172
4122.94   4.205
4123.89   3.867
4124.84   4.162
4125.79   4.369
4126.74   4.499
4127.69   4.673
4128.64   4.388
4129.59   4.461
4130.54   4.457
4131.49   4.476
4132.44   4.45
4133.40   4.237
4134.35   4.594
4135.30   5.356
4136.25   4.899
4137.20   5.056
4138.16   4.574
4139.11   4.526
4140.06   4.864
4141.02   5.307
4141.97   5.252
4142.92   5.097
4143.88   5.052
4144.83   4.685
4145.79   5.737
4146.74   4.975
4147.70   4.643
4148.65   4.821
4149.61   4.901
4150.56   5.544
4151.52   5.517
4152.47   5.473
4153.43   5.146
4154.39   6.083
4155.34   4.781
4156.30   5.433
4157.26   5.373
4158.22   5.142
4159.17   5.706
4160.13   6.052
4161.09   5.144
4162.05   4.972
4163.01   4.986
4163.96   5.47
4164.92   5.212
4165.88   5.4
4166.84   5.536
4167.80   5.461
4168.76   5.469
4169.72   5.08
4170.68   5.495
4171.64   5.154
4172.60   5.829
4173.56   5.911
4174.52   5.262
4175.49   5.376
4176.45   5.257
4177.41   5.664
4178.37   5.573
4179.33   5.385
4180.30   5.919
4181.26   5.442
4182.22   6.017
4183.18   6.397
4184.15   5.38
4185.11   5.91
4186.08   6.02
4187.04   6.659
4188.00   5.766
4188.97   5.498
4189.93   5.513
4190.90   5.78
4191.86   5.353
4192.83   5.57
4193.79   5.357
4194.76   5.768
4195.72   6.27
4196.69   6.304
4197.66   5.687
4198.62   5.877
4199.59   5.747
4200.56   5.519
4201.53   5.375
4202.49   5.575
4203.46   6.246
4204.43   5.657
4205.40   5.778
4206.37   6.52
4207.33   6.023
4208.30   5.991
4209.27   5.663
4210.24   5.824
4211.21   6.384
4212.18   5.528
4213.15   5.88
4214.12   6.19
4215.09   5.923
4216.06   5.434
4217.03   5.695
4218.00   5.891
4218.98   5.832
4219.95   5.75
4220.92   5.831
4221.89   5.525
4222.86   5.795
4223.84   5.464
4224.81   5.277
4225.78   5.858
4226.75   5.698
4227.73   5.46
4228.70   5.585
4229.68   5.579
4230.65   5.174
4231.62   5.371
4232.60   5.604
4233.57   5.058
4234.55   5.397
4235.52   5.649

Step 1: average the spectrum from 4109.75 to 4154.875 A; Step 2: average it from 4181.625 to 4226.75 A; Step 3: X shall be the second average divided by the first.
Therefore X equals 1.3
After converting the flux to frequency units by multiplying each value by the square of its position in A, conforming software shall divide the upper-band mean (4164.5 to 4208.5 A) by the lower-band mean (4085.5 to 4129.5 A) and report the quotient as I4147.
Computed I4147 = 1.7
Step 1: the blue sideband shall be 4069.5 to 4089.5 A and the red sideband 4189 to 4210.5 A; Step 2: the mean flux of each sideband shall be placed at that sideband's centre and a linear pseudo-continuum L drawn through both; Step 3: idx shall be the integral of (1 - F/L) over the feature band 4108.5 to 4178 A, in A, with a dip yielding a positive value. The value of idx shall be 3.8 A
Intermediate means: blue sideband 4.17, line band 4.78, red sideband 5.79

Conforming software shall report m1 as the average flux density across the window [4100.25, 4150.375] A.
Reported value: 4.05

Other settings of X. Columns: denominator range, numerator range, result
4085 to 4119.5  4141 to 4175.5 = 1.69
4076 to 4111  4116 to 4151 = 1.40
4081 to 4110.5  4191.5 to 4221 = 1.85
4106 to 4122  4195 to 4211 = 1.69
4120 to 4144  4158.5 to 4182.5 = 1.19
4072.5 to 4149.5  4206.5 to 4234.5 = 1.46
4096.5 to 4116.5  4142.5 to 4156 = 1.81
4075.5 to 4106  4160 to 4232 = 1.68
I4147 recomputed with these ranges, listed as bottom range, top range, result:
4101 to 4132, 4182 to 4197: 1.69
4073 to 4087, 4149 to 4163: 1.35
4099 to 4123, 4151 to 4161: 1.75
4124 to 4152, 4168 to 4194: 1.20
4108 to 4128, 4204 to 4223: 1.62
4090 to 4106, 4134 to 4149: 1.85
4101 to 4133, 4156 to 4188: 1.58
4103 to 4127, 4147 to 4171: 1.54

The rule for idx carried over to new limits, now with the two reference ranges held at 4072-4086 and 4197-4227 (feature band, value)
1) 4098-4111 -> 5.5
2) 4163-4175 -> -0.3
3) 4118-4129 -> 1.2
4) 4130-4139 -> 0.3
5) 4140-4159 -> -0.7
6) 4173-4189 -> -0.9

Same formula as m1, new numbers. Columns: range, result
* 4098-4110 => 2.54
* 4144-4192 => 5.46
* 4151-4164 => 5.37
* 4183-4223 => 5.82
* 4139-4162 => 5.22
